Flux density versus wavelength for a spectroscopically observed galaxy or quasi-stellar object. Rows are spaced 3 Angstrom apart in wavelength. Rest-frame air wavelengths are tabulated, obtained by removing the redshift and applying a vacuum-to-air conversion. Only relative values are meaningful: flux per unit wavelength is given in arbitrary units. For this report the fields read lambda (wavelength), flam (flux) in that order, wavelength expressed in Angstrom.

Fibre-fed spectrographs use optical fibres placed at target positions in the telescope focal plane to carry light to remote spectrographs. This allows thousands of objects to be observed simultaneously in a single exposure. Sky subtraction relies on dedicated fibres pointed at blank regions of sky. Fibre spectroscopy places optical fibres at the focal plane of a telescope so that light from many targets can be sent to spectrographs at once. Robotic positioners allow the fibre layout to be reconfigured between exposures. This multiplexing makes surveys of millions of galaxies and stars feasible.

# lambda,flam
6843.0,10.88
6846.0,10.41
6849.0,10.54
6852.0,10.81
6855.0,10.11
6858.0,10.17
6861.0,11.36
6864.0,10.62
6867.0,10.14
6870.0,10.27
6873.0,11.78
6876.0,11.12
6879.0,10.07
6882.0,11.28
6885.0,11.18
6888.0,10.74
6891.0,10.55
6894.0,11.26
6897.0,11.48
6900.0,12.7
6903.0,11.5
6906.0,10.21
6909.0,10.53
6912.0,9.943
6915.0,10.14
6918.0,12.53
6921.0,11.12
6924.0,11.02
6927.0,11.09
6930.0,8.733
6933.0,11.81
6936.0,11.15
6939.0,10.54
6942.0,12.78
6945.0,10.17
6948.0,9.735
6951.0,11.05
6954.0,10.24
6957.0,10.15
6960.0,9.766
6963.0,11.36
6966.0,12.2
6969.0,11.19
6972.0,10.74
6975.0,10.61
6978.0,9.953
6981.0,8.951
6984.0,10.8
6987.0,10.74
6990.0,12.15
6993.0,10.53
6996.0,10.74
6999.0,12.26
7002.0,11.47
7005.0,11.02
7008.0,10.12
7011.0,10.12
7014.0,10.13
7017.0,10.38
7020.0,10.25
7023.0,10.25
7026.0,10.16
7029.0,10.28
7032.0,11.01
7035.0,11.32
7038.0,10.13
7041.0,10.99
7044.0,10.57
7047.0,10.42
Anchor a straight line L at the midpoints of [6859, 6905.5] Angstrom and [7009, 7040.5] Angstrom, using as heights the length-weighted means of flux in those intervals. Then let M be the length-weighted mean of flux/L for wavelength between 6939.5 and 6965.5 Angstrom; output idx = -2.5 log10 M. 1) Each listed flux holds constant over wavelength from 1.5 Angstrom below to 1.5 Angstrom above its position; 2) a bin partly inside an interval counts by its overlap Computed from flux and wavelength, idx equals 0.00 mag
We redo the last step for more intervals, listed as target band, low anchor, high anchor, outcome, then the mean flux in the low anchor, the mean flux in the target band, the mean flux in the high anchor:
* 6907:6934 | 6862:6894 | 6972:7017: 0.002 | 10.8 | 10.7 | 10.7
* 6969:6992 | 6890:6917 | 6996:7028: 0.011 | 11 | 10.6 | 10.6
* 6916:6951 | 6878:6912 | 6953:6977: -0.008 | 11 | 11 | 10.8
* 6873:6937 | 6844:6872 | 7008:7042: -0.049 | 10.5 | 11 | 10.4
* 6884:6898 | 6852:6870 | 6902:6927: -0.032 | 10.5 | 11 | 10.9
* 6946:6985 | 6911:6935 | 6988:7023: 0.031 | 10.8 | 10.5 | 10.8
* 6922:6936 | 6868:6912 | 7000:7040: 0.013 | 11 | 10.7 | 10.5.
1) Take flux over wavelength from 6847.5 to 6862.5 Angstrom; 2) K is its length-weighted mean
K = 10.6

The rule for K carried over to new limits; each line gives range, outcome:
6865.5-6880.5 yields 10.7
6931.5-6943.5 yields 11.6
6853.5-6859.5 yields 10.1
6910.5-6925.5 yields 11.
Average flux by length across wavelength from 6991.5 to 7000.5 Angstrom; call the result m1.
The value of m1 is 11.2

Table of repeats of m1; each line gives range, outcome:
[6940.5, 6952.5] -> 10.9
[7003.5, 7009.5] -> 10.6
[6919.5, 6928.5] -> 11.1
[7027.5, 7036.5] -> 10.9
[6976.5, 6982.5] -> 9.45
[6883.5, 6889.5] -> 11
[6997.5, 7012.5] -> 11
